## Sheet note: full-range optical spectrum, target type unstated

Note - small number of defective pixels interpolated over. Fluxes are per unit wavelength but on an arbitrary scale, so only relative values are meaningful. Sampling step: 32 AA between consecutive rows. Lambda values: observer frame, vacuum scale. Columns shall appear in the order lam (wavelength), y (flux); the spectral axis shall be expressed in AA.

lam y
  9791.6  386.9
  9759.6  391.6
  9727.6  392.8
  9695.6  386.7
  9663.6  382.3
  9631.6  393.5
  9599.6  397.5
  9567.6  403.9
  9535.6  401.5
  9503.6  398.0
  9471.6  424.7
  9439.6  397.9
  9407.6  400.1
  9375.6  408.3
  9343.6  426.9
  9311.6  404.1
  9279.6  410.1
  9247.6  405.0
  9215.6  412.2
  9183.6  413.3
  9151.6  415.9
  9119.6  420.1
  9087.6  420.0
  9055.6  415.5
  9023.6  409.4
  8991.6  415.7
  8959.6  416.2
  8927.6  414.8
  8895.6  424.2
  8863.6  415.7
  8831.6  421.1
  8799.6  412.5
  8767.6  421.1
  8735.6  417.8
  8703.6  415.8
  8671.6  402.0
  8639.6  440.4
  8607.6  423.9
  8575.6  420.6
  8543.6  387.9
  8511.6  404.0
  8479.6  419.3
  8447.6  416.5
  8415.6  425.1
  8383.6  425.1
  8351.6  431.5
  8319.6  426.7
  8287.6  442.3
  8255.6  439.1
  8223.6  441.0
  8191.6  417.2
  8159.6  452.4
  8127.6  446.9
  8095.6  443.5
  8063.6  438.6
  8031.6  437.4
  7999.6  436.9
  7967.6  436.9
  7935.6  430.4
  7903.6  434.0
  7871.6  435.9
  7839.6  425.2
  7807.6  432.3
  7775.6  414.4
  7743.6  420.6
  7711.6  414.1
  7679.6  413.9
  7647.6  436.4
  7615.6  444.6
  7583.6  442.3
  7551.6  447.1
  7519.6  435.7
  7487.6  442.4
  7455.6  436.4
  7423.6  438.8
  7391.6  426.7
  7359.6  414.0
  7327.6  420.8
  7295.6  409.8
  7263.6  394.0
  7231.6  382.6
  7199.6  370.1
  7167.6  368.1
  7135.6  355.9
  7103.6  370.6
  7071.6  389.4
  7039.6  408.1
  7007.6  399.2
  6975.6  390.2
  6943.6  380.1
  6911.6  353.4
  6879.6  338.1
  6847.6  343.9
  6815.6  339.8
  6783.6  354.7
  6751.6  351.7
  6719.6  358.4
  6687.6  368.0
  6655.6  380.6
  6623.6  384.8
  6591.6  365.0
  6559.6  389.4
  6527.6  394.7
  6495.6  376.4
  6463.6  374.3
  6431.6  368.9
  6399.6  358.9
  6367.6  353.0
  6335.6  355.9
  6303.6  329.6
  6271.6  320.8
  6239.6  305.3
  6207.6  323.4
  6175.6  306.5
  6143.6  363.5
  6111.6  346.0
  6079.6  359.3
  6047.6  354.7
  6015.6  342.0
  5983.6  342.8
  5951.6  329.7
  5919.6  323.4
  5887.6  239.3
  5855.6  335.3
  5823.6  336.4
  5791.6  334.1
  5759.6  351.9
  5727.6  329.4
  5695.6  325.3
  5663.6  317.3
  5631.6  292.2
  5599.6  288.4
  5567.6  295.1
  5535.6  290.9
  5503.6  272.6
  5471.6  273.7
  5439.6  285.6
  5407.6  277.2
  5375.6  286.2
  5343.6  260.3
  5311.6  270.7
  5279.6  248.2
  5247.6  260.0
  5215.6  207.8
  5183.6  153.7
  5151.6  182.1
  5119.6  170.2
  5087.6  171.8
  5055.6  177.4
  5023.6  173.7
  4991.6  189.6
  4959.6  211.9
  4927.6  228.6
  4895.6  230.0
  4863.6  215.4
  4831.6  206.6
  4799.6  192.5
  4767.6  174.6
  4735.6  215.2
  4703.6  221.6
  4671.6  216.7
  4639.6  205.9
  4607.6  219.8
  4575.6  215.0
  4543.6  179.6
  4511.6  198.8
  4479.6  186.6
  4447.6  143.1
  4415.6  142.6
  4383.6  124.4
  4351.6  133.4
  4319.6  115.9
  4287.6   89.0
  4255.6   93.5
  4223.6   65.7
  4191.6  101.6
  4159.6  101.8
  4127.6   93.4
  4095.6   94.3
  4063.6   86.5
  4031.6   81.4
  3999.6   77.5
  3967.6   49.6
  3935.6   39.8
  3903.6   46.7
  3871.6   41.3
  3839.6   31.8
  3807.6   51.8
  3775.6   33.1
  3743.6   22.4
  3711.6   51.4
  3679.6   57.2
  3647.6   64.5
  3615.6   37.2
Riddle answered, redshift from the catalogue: 0.00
